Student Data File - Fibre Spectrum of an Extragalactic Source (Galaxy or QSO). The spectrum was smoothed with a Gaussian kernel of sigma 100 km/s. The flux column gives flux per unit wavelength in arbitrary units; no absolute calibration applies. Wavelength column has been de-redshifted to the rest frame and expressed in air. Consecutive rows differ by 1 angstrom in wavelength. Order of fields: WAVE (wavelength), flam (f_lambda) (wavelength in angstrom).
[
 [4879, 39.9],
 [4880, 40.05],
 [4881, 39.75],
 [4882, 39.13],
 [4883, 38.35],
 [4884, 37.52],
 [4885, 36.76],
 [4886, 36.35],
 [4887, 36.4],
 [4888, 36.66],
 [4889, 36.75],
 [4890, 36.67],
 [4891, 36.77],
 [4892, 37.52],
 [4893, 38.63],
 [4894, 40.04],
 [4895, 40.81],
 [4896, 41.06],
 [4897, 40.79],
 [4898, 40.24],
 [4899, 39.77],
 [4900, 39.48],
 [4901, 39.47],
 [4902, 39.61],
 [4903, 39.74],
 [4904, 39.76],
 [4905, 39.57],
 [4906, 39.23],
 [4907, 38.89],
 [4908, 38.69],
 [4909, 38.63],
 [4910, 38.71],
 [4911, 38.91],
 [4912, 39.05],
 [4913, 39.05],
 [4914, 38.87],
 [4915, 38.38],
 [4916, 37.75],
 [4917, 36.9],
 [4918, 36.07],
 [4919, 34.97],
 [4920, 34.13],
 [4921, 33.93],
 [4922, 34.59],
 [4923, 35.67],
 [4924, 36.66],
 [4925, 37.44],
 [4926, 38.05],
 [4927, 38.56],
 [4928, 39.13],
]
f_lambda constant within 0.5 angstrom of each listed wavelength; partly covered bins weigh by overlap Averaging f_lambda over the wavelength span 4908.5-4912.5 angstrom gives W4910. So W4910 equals 38.8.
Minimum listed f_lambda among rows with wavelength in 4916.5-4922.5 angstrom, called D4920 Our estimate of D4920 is 33.93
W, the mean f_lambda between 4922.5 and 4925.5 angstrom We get 36.6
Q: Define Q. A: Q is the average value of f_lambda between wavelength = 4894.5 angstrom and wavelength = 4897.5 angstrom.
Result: 40.9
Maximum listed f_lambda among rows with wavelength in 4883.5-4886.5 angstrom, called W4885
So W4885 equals 37.52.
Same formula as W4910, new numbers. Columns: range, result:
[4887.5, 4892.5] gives 36.9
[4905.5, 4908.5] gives 38.9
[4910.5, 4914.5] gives 39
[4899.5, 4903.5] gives 39.6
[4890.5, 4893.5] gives 37.6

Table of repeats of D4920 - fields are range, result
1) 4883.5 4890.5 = 36.35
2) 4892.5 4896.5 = 38.63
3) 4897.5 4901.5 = 39.47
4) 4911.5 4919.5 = 34.97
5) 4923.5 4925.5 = 36.66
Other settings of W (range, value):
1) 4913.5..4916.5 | 38.3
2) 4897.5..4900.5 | 39.8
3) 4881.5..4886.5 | 37.6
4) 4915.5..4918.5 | 36.9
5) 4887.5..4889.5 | 36.7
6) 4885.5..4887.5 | 36.4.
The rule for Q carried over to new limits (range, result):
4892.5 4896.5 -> 40.1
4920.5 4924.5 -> 35.2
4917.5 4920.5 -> 35.1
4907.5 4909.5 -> 38.7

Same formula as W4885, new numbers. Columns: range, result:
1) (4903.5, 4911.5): 39.76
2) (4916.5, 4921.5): 36.9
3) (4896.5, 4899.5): 40.79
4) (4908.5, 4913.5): 39.05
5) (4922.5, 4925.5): 37.44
